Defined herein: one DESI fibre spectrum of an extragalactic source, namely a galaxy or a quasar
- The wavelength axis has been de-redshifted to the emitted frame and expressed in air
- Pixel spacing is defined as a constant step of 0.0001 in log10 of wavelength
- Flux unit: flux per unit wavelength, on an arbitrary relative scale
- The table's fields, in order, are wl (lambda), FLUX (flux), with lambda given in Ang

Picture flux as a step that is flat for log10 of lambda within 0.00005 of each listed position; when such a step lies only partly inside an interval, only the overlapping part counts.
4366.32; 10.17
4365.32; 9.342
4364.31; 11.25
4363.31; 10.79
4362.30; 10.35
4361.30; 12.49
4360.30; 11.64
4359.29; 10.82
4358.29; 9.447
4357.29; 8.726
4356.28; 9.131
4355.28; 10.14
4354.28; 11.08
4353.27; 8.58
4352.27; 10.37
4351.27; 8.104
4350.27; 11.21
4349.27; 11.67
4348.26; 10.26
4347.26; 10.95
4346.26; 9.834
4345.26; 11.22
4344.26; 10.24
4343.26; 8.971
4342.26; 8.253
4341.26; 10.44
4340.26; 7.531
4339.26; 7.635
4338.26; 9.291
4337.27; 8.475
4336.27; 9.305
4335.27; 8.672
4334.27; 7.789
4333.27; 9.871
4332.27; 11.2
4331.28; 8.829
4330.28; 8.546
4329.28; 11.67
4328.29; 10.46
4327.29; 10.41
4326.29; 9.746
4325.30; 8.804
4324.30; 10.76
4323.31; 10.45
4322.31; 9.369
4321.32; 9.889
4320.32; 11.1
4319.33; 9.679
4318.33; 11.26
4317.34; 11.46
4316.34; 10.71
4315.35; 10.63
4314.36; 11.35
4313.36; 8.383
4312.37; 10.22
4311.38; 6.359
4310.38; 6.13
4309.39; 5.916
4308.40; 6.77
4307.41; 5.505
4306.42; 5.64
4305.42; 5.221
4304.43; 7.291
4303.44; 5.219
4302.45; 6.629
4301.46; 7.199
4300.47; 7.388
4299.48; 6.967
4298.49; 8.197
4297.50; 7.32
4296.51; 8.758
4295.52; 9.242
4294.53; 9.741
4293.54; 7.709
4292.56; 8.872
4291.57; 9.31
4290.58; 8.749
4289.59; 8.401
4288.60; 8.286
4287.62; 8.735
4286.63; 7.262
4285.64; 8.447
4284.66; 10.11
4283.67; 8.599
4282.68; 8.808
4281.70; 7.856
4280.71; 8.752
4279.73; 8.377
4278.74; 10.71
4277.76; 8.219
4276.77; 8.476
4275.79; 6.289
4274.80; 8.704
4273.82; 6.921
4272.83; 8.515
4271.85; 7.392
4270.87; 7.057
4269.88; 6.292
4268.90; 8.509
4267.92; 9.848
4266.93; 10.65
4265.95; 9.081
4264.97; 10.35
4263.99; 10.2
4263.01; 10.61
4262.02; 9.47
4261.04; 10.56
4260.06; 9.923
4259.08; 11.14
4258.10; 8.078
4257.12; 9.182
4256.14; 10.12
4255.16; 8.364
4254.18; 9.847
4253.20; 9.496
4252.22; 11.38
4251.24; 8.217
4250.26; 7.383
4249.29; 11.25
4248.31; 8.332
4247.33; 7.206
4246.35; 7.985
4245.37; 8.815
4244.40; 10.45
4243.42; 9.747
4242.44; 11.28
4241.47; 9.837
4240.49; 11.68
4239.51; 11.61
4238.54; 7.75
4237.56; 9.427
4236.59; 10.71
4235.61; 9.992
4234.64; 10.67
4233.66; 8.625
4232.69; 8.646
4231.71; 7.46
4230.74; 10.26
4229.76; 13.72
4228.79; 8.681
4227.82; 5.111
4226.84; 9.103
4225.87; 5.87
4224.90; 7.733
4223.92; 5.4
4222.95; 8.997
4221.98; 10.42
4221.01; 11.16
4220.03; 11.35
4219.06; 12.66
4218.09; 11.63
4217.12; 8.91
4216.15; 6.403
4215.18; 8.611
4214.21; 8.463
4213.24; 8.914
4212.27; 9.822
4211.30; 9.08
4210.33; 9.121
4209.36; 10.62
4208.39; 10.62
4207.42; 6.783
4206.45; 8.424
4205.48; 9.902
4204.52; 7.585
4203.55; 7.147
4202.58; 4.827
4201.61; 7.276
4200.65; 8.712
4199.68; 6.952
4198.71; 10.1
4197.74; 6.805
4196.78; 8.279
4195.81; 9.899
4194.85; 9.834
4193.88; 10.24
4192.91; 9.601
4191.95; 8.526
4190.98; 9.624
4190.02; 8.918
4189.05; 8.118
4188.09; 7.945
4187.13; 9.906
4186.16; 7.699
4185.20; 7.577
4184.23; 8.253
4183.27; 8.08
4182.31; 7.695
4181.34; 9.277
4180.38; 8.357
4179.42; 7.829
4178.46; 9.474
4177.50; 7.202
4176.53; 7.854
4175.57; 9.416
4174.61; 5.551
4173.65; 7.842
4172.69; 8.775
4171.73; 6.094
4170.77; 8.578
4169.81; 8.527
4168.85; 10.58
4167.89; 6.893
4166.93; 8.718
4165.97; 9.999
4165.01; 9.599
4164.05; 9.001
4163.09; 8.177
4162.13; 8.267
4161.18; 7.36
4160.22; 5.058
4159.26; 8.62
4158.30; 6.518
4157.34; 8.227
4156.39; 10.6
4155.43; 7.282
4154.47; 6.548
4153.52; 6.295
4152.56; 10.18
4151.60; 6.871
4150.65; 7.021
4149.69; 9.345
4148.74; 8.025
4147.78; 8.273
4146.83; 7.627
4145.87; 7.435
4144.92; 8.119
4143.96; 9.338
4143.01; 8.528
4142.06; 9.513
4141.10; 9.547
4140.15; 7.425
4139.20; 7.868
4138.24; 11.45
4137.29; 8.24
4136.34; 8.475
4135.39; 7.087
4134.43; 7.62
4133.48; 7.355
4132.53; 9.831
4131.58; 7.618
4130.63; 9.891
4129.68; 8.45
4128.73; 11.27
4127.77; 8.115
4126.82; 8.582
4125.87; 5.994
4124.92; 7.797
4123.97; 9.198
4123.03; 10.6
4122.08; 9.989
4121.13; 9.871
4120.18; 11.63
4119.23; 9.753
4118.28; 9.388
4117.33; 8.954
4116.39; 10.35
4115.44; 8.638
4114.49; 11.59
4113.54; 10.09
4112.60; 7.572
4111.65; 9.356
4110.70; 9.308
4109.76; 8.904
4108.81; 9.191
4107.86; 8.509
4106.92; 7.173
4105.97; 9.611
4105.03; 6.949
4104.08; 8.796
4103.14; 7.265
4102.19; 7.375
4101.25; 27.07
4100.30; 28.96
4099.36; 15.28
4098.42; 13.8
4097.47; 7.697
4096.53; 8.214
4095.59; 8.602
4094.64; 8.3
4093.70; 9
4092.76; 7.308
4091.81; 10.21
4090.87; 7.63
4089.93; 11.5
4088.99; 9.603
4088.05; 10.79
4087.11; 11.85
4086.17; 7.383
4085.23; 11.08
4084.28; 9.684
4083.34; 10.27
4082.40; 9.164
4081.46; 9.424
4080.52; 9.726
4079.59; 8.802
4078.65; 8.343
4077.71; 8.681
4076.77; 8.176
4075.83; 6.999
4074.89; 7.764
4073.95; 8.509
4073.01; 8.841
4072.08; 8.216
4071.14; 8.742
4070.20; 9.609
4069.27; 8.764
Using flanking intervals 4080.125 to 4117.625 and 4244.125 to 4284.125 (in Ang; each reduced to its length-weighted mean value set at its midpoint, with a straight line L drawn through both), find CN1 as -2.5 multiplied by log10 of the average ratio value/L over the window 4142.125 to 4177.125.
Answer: 0.21 mag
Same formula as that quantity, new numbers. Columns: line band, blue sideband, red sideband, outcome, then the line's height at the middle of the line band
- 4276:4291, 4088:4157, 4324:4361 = 0.12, 9.65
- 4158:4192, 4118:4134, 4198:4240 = 0.10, 9.03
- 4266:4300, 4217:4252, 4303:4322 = 0.04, 8.77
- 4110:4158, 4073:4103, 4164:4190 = 0.08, 9.37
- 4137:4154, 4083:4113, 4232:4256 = 0.21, 10.1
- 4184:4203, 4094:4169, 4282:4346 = 0.07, 9.06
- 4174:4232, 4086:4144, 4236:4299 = 0.08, 9.34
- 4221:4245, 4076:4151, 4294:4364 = 0.00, 9.34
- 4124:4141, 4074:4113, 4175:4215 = 0.12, 9.45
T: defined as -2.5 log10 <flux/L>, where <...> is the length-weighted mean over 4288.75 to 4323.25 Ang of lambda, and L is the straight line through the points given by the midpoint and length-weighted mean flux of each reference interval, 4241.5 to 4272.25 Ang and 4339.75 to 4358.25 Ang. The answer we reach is 0.15 mag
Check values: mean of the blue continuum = 9.31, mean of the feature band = 8.34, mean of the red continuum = 9.8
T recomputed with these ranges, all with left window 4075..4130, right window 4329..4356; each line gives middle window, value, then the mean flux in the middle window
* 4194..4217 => 0.154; 8.48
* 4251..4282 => 0.078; 9.03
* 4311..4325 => -0.054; 10.1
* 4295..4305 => 0.288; 7.41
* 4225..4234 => 0.138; 8.58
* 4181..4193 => 0.152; 8.51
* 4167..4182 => 0.199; 8.16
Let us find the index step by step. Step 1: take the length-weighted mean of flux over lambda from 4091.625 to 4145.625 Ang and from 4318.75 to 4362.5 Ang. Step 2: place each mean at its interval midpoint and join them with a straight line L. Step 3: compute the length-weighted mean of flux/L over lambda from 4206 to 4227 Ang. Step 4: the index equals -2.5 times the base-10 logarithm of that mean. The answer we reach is 0.076 mag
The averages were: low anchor 9.68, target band 9.1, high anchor 9.85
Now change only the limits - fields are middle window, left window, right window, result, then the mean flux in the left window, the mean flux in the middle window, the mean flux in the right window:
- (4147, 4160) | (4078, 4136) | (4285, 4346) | 0.21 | 9.82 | 7.92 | 8.76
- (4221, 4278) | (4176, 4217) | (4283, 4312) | -0.14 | 8.49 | 9.11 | 7.6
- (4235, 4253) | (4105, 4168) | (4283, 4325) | -0.13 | 8.63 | 9.62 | 8.46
